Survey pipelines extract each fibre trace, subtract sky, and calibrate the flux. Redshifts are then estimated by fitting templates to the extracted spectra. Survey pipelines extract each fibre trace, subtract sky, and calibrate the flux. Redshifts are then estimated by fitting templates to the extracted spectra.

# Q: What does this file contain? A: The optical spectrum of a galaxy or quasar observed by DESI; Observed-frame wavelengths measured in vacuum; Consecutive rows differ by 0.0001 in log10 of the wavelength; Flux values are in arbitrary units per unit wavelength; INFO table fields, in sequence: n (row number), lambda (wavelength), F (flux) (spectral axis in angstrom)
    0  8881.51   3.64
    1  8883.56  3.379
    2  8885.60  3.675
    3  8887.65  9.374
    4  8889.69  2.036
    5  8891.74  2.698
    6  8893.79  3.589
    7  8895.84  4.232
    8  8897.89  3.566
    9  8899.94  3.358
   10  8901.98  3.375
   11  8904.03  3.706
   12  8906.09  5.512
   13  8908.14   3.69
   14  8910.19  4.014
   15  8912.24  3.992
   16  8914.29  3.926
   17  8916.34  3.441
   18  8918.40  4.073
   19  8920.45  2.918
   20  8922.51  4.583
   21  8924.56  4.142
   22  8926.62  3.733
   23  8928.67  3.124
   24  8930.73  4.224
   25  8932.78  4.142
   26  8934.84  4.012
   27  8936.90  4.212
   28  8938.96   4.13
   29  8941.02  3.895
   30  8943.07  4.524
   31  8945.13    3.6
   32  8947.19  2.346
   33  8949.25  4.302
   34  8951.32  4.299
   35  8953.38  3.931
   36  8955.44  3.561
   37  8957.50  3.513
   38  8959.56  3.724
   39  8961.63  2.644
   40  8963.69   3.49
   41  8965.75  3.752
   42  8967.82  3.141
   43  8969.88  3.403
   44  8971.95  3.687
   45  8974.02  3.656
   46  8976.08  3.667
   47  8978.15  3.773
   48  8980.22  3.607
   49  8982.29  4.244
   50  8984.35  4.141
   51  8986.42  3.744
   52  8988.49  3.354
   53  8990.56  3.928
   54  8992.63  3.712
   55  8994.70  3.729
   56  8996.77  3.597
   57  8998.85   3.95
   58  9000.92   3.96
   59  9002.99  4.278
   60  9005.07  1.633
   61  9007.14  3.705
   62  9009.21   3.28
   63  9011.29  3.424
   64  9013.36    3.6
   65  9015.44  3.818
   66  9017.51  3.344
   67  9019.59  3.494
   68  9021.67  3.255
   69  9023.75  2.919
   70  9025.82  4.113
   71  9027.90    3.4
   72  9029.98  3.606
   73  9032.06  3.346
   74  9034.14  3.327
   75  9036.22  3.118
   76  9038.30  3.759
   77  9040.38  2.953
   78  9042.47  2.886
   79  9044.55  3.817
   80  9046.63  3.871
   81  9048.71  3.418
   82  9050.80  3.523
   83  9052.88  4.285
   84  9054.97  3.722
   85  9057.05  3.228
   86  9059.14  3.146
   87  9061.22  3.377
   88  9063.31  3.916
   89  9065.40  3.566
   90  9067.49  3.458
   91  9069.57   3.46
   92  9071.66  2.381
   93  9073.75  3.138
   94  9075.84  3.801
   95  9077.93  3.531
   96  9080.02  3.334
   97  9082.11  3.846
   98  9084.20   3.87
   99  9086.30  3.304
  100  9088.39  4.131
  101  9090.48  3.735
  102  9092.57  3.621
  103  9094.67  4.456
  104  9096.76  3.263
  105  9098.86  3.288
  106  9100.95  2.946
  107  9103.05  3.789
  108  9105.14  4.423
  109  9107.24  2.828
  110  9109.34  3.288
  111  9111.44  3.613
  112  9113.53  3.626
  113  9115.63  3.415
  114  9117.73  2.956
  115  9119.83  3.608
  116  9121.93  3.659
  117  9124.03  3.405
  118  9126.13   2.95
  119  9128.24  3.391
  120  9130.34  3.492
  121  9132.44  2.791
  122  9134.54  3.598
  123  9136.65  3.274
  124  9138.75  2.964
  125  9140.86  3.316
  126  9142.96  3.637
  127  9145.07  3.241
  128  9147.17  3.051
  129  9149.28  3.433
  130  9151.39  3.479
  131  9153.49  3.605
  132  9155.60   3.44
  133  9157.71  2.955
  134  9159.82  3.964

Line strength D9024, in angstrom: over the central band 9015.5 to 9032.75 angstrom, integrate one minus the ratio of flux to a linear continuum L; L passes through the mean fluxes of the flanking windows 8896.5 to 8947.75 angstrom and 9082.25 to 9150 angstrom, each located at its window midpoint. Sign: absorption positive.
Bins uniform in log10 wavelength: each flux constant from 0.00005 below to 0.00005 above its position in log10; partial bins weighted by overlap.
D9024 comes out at 0.9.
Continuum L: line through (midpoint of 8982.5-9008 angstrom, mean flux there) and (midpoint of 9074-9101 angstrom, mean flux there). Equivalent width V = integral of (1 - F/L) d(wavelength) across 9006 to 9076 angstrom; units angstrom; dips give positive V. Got 3.89 angstrom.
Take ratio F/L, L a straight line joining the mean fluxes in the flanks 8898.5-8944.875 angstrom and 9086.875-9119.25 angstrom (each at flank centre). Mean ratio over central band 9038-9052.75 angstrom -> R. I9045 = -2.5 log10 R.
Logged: 0.05 mag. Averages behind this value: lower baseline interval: 3.93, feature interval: 3.5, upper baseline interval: 3.56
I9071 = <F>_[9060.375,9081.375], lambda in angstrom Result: 3.4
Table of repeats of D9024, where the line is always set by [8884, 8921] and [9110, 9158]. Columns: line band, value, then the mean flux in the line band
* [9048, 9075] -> 0.8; 3.43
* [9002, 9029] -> 1.9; 3.4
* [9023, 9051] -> 1.3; 3.44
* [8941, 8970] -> 1.6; 3.61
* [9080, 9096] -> -1.6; 3.81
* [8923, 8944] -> -0.8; 4.03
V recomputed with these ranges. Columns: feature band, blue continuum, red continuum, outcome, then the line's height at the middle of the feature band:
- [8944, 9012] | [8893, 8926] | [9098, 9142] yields 2.0 angstrom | 3.71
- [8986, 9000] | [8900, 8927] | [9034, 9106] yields 0.0 angstrom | 3.72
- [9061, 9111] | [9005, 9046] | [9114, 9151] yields -2.9 angstrom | 3.34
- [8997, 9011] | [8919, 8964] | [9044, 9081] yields 0.6 angstrom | 3.63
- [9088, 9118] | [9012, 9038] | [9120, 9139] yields -1.9 angstrom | 3.35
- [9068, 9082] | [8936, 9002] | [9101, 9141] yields 0.7 angstrom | 3.48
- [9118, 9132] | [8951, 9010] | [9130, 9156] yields 0.0 angstrom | 3.36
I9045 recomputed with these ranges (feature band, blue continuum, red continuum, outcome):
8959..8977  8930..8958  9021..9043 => 0.091 mag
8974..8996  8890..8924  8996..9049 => -0.067 mag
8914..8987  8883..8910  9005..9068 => 0.014 mag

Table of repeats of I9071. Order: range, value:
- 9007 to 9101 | 3.5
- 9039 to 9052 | 3.43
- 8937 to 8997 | 3.7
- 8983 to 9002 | 3.8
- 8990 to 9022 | 3.54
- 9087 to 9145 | 3.46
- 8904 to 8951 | 3.93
